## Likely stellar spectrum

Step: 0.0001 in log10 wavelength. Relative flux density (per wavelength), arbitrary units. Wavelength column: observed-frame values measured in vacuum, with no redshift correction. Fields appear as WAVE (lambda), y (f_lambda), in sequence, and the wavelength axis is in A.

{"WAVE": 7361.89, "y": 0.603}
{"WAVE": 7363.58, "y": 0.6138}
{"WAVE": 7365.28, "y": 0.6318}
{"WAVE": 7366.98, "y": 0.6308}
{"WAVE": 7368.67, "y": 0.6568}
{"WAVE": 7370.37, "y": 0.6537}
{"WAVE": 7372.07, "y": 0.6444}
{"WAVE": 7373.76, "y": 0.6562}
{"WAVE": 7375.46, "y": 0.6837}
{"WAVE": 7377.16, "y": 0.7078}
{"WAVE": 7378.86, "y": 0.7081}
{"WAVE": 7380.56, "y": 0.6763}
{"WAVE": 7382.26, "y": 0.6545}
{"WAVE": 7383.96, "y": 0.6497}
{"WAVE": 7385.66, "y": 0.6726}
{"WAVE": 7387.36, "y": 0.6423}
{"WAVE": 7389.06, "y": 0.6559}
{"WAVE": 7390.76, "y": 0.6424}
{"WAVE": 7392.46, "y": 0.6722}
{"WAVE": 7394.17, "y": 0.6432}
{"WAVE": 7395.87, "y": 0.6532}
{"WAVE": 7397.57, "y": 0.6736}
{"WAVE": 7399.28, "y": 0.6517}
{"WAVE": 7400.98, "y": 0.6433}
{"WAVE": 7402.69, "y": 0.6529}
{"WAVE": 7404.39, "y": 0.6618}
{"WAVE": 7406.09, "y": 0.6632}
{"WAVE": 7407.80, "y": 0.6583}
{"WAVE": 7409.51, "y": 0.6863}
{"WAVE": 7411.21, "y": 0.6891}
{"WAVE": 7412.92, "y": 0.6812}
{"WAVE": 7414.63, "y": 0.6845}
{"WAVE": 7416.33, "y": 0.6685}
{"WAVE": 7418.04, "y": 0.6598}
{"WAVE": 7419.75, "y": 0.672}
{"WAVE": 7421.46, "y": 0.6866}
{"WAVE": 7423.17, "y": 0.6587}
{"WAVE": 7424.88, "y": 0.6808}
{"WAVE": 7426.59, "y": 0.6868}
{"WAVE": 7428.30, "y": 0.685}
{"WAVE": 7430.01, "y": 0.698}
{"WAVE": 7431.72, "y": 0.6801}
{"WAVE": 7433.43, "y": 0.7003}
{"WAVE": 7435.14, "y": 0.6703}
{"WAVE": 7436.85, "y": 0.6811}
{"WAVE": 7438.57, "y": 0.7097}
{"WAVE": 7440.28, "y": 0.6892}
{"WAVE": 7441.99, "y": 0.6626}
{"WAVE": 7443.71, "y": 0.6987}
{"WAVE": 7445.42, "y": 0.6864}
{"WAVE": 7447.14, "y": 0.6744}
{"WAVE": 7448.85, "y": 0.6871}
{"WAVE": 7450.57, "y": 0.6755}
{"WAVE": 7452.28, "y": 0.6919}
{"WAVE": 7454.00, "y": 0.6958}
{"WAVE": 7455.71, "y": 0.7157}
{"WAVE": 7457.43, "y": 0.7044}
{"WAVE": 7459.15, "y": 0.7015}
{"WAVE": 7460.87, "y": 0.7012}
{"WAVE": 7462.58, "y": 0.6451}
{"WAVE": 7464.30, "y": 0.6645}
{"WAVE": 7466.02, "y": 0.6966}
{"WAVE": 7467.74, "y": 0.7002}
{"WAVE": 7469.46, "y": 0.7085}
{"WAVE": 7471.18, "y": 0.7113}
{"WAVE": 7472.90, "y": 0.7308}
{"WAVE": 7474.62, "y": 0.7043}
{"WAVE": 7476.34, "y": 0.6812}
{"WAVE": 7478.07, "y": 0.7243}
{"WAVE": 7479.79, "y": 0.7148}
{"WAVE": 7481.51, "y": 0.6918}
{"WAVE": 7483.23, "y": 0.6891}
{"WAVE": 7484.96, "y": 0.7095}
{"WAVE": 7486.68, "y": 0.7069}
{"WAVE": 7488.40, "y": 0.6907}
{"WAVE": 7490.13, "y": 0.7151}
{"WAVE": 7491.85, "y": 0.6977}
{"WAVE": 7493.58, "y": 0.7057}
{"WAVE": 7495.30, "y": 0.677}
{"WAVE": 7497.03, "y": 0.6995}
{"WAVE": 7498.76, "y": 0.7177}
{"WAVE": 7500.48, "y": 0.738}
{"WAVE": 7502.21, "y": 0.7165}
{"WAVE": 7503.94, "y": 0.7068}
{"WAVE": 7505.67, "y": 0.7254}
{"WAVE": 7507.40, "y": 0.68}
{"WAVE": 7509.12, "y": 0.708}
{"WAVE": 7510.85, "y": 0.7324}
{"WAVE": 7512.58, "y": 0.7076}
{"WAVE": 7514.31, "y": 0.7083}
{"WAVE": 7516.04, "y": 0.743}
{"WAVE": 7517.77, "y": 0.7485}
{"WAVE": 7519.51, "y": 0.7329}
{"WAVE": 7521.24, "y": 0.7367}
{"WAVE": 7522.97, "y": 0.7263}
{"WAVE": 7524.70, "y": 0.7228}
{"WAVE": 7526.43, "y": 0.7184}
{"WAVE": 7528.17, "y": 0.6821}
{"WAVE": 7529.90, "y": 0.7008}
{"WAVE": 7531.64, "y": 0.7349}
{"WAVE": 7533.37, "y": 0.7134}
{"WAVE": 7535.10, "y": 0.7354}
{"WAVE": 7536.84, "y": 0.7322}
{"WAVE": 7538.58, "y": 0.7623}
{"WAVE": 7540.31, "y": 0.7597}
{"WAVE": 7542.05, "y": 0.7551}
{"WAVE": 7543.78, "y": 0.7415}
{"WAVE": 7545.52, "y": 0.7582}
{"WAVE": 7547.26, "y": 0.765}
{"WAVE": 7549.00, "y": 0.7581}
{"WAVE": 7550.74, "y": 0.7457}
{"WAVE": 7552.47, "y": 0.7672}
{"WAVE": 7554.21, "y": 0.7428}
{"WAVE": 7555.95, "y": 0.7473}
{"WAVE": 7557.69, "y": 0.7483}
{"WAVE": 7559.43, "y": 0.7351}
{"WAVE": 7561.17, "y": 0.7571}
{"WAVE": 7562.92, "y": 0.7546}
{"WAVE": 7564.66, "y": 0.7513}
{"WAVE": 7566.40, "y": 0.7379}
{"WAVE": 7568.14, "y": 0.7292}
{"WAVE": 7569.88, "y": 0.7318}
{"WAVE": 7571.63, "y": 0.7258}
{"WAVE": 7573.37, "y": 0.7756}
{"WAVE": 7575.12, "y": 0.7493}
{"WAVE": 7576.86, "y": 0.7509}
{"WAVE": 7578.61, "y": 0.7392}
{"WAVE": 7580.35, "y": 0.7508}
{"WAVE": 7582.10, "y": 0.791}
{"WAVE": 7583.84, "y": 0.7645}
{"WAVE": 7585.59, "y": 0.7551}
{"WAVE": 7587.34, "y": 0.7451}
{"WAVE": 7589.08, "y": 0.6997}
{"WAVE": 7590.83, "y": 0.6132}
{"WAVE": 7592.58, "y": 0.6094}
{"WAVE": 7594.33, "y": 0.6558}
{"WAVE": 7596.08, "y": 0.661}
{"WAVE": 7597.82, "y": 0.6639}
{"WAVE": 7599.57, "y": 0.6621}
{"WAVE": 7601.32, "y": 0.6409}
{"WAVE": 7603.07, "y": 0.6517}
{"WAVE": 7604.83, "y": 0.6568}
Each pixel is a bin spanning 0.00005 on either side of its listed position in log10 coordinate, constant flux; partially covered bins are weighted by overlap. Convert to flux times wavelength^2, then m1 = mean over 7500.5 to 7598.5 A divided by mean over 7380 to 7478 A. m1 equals 1.11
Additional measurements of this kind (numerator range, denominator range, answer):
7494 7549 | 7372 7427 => 1.12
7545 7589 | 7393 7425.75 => 1.17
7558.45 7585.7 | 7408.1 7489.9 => 1.12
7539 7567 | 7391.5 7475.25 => 1.14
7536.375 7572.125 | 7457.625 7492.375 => 1.09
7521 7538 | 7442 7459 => 1.06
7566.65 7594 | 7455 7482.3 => 1.07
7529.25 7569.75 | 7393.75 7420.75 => 1.16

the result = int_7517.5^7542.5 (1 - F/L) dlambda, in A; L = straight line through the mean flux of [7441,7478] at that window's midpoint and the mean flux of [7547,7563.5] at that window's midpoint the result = 0.21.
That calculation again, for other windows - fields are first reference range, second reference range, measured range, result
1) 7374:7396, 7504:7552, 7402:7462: 0.4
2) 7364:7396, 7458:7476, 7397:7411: 0.1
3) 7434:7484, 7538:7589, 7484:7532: 0.4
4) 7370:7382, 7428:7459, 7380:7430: 1.1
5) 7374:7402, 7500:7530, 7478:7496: 0.1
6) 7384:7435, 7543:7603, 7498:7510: -0.2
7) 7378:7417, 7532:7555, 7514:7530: 0.3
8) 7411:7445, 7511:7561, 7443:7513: 0.7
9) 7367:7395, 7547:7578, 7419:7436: 0.1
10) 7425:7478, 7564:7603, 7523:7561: -1.8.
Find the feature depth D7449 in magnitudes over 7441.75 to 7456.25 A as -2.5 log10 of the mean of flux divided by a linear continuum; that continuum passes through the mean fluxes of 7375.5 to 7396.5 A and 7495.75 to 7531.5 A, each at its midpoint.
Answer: 0.00 mag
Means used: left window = 0.666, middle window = 0.688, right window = 0.717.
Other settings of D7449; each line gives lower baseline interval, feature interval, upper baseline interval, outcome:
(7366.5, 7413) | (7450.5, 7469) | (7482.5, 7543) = 0.00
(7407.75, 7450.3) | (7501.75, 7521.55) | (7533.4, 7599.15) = -0.01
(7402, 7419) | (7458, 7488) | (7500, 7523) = 0.01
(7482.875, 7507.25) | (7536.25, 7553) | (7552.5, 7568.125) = -0.03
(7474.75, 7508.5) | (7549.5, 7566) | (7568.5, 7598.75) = -0.05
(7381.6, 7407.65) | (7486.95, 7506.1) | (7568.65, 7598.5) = -0.03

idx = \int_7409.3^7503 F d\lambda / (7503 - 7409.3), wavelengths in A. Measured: 0.693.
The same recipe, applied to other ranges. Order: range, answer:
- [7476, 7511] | 0.706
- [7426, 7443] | 0.686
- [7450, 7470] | 0.692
